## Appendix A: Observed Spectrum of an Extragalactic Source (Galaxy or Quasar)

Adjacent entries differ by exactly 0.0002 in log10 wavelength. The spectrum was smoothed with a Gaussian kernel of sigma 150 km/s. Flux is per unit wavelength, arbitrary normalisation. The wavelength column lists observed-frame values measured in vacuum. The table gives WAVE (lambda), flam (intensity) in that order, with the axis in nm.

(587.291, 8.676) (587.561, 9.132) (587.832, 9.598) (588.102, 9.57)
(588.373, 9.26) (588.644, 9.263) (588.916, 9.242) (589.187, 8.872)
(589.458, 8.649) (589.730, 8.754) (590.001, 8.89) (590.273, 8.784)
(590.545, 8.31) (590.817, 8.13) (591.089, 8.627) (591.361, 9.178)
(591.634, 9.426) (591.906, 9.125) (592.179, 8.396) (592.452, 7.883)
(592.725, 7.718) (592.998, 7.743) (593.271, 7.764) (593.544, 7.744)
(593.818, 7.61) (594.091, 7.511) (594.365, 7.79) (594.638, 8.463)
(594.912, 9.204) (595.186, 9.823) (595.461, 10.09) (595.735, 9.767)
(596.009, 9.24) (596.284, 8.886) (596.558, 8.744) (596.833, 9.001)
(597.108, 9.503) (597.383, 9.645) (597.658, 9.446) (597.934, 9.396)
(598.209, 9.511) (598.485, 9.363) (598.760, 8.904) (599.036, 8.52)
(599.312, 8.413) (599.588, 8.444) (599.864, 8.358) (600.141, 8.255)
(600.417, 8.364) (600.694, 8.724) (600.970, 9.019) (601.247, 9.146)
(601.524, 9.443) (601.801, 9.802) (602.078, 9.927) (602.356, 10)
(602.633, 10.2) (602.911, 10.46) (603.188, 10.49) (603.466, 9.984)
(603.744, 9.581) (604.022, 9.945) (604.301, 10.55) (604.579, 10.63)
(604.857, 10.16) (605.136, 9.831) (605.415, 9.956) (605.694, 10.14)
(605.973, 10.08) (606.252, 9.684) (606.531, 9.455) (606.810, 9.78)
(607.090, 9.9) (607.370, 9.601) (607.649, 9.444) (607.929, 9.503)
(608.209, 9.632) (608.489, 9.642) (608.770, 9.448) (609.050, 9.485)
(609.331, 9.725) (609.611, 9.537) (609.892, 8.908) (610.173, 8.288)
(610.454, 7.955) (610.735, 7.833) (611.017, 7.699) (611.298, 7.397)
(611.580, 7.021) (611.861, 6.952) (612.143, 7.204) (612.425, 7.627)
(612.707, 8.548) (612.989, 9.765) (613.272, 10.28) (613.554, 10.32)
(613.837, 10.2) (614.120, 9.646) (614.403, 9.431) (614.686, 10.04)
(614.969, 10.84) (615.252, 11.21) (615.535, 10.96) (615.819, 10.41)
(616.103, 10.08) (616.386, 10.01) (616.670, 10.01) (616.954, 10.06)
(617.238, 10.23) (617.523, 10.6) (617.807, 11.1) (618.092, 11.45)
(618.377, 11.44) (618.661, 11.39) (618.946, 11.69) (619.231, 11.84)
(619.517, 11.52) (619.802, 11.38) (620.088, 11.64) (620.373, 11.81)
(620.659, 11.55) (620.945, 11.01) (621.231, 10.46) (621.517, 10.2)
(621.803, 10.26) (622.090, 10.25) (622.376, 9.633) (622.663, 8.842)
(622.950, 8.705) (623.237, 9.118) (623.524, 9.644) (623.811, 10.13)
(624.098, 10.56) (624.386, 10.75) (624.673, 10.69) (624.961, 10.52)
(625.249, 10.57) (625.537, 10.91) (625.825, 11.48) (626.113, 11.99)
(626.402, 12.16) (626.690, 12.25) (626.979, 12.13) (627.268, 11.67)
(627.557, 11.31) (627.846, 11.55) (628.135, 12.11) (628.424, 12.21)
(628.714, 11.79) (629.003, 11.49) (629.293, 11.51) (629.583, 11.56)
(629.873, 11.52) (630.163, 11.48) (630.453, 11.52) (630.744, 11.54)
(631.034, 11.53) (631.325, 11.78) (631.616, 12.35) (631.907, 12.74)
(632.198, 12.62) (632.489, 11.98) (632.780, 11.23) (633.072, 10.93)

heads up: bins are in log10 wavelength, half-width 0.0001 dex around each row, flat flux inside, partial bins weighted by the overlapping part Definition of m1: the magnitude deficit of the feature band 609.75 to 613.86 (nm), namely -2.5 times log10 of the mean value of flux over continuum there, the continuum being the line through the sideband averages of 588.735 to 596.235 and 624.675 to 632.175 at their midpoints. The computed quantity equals 0.22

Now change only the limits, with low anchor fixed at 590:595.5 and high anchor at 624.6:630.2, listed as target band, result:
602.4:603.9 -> -0.08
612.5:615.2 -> 0.05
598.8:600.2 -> 0.08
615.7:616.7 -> 0.04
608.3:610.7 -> 0.10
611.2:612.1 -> 0.38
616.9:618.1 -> 0.00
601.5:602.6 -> -0.07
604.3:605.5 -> -0.07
